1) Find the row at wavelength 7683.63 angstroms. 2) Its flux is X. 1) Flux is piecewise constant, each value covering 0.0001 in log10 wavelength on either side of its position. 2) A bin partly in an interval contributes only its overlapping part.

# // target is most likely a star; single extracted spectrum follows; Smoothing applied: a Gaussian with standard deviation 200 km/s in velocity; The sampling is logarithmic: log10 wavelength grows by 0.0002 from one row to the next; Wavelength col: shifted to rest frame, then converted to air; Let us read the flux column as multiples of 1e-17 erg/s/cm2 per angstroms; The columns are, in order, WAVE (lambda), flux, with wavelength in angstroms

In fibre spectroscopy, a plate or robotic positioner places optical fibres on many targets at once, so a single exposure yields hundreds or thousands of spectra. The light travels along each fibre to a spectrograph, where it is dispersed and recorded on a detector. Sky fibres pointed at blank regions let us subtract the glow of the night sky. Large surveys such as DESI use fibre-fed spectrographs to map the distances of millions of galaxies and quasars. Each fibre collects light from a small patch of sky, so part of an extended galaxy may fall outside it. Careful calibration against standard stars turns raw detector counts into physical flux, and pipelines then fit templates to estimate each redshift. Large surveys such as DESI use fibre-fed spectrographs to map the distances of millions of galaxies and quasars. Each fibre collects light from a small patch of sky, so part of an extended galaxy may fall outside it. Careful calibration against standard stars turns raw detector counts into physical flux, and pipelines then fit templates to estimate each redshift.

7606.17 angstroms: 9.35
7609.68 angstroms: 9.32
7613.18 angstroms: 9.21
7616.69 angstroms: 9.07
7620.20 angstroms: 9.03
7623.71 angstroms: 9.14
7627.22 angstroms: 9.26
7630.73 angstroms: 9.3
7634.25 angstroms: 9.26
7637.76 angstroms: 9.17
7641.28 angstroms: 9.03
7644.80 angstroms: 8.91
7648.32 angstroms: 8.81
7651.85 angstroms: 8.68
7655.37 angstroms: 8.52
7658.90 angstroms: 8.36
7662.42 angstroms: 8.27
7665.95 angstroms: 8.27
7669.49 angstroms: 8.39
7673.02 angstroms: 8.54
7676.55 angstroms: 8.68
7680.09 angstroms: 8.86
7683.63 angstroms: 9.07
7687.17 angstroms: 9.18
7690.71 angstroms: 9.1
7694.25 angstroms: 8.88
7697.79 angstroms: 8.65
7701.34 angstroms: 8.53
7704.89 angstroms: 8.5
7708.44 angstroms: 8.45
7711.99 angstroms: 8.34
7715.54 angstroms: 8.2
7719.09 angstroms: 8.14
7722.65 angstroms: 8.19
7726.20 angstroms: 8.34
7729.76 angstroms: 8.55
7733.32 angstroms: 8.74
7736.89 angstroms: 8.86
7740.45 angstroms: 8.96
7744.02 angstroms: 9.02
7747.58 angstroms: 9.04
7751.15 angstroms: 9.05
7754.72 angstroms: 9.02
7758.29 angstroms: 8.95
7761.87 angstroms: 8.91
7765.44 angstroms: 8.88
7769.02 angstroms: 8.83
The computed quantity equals 9.07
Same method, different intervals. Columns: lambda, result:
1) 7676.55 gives 8.68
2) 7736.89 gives 8.86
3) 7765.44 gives 8.88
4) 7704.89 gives 8.5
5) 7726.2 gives 8.34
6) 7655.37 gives 8.52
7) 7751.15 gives 9.05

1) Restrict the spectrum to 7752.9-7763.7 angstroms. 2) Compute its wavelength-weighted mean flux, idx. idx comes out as 8.96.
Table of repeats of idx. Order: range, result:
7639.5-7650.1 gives 8.91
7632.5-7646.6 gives 9.1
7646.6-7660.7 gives 8.59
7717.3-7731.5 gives 8.31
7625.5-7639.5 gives 9.25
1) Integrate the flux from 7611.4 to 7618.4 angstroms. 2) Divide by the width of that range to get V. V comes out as 9.14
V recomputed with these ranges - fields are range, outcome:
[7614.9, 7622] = 9.05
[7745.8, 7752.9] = 9.05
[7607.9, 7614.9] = 9.26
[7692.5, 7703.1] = 8.69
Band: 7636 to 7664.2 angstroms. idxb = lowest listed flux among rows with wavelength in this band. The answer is 8.27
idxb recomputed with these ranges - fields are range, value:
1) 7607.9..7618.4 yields 9.07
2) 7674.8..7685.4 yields 8.68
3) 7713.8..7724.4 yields 8.14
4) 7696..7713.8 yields 8.34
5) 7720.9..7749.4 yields 8.19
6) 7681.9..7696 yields 8.88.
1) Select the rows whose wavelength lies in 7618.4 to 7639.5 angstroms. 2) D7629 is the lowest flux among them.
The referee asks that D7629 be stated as 9.03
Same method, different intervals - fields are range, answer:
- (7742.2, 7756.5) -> 9.02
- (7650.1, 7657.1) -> 8.52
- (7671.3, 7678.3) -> 8.54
